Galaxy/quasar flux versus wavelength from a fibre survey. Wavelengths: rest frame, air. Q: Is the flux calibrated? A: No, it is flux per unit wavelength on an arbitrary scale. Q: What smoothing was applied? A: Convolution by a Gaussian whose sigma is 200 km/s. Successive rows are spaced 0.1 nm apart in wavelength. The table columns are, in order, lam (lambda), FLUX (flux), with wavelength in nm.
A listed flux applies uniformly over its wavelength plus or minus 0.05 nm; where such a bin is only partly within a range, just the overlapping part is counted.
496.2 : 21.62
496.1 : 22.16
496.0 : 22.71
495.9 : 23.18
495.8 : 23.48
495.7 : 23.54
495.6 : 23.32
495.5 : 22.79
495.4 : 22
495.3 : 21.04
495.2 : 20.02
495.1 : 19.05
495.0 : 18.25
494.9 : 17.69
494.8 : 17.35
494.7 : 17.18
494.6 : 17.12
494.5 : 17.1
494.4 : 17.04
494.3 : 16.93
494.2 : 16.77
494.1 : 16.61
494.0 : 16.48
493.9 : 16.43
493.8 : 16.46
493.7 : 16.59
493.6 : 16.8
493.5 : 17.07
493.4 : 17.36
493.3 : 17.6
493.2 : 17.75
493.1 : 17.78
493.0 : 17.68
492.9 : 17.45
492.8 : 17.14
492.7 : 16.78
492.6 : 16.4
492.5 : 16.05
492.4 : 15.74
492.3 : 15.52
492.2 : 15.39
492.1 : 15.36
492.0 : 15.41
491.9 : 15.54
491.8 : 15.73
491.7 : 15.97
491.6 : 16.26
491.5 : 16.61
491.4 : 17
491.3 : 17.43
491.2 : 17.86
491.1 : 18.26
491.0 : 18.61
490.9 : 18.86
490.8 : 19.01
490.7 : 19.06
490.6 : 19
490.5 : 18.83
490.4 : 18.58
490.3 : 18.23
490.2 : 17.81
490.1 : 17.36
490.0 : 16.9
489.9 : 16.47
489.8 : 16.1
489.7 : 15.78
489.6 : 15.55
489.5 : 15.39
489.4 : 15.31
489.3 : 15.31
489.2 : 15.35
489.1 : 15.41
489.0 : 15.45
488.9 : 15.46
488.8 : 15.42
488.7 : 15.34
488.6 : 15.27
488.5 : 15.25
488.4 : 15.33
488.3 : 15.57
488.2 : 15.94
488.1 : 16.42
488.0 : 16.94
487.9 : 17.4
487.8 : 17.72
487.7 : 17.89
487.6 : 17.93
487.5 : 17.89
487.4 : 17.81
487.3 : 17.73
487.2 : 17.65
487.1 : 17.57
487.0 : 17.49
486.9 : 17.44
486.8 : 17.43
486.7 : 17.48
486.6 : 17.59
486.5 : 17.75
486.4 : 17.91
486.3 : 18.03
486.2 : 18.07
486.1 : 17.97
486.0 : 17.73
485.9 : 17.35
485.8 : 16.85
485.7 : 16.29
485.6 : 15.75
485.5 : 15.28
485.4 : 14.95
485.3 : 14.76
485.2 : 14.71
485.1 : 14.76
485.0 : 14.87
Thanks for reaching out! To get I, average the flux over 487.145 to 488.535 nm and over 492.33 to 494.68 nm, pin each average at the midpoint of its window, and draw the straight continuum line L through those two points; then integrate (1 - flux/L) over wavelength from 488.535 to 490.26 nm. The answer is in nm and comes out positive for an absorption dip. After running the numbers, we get 0.11 nm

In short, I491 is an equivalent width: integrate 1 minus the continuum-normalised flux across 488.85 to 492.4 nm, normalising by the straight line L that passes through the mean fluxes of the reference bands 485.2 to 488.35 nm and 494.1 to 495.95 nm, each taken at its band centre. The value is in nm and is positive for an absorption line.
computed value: 0.29 nm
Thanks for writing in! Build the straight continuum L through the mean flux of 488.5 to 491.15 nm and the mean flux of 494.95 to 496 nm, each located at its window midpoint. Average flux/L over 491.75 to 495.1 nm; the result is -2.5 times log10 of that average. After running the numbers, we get 0.19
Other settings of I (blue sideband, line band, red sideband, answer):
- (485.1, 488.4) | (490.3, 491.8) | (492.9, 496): 0.00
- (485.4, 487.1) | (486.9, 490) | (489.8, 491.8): 0.19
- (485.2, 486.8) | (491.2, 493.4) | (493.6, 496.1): 0.23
